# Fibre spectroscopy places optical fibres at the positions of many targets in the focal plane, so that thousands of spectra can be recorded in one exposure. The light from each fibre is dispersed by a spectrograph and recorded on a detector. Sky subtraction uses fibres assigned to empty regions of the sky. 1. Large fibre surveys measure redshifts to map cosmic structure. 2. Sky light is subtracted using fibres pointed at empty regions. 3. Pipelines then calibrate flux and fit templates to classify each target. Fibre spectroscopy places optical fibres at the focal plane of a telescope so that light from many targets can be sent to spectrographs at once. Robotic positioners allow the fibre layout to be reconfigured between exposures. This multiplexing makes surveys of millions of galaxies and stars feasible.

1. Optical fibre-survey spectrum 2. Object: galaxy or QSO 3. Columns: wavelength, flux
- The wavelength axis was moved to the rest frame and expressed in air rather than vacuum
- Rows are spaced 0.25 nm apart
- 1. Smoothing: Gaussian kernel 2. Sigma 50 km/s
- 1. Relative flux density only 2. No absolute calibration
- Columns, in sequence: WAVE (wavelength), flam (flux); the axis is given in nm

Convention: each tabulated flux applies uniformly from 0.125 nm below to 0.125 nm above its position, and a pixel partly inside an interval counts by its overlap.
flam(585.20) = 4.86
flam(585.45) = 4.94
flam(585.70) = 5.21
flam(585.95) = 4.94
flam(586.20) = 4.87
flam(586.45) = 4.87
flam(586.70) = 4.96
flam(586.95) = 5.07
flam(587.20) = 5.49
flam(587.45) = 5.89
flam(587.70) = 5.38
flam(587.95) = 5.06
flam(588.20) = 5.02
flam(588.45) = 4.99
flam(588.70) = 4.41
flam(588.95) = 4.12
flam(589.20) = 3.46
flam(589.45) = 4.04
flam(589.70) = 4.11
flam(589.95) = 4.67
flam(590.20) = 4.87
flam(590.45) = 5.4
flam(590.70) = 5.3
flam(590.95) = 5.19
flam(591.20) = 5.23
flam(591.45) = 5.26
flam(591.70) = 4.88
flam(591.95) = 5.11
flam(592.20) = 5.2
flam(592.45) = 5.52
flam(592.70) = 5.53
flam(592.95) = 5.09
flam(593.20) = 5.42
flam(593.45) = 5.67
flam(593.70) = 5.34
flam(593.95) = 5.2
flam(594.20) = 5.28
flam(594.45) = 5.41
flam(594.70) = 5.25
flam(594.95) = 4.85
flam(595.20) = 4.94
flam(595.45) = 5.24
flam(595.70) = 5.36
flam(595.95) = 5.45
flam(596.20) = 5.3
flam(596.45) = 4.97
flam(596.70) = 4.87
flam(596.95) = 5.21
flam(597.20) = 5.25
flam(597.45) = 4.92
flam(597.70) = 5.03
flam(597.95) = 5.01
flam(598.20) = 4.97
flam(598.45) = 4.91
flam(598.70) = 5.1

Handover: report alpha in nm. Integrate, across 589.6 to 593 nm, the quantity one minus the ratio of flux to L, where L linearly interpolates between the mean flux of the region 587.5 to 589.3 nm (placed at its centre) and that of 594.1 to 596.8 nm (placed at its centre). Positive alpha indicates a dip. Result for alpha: -0.142 nm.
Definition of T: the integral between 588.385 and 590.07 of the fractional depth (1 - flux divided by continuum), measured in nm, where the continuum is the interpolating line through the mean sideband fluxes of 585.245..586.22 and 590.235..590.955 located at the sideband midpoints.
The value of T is 0.31 nm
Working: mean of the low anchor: 4.99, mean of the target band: 4.23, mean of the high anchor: 5.26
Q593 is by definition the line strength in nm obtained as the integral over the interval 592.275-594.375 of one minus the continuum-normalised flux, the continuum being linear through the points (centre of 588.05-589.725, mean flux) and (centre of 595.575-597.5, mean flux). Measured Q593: -0.243 nm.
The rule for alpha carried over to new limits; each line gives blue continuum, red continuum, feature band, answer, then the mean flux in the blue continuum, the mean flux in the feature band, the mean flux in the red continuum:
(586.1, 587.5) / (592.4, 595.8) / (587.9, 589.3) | 0.186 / 5.16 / 4.5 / 5.29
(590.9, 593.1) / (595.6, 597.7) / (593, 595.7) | -0.036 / 5.23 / 5.26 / 5.16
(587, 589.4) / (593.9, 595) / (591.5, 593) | -0.041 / 4.85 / 5.23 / 5.22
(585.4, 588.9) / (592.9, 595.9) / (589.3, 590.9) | 0.128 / 5.06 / 4.73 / 5.26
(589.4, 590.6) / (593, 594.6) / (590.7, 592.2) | -0.067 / 4.67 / 5.15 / 5.37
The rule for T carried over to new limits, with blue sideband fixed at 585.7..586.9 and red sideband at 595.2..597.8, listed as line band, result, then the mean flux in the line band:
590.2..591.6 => -0.053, 5.23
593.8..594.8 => -0.035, 5.29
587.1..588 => -0.092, 5.49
